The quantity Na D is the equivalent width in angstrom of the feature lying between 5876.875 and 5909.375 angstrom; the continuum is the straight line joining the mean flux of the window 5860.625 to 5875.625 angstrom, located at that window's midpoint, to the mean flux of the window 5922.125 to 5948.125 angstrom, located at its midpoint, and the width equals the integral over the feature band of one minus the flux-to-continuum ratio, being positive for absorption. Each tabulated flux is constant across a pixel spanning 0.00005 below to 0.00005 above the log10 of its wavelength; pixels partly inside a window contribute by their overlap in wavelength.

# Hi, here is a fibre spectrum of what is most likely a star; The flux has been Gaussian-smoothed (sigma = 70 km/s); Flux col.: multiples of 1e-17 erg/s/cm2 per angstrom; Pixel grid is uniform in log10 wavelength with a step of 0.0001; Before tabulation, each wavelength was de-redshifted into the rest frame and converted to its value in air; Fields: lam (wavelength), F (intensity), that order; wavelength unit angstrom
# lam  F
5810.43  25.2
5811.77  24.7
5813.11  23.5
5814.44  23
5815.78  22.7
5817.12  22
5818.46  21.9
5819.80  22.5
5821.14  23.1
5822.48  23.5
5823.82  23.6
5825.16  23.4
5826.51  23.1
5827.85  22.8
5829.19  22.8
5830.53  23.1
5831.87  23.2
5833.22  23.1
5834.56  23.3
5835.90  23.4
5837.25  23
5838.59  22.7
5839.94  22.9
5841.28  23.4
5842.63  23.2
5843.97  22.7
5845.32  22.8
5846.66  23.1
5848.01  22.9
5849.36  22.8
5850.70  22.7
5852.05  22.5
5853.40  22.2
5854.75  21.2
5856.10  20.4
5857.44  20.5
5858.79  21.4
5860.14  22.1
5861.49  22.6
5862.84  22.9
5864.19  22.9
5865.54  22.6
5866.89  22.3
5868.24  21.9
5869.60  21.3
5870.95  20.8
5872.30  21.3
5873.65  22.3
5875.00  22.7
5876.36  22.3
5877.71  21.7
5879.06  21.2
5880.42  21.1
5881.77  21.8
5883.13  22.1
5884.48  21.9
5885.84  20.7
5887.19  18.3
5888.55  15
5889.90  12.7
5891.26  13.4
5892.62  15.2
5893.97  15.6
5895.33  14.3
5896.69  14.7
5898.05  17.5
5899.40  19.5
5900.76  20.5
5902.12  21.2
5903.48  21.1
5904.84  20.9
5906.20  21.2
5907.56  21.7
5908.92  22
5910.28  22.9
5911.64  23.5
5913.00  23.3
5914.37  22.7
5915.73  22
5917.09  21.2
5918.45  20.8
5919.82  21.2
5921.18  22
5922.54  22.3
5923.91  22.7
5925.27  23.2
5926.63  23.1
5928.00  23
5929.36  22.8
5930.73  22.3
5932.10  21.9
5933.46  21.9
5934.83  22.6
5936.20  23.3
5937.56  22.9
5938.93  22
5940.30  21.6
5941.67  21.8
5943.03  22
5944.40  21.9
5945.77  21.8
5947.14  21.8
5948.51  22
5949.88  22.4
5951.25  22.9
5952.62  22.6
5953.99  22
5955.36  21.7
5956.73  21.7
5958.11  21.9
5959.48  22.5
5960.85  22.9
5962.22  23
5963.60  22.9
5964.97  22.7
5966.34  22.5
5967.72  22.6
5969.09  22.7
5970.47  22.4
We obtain 4.8 angstrom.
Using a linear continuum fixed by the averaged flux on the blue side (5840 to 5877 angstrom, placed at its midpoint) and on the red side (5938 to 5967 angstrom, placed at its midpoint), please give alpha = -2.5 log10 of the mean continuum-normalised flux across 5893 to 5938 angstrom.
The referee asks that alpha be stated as 0.050 mag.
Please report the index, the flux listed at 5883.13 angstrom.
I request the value 22.1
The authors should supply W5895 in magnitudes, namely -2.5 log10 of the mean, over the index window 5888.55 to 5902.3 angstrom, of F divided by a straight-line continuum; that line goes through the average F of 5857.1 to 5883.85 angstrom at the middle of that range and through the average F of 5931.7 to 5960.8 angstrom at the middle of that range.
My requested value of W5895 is 0.331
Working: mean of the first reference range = 21.9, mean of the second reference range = 22.2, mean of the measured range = 16.2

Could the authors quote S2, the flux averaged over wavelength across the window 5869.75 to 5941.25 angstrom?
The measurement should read 20.8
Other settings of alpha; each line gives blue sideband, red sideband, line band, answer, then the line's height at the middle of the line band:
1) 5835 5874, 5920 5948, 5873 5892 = 0.13 mag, 22.3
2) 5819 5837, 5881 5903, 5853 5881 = -0.10 mag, 19.9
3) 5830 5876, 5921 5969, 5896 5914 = 0.08 mag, 22.4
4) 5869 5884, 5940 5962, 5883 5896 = 0.29 mag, 21.8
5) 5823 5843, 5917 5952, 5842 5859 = 0.04 mag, 23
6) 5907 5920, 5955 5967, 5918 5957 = 0.00 mag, 22.3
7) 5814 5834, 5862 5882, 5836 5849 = -0.02 mag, 22.5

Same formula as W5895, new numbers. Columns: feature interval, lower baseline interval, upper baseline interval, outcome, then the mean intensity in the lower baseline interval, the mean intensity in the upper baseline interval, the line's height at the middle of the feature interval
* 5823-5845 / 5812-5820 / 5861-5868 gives -0.02 mag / 22.7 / 22.6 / 22.7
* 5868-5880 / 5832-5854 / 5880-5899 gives -0.13 mag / 22.9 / 17.4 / 19.3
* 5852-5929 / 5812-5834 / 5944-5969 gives 0.09 mag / 23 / 22.3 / 22.7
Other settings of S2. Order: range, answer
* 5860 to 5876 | 22.1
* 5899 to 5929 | 21.9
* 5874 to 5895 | 19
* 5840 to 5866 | 22.4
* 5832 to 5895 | 21.3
